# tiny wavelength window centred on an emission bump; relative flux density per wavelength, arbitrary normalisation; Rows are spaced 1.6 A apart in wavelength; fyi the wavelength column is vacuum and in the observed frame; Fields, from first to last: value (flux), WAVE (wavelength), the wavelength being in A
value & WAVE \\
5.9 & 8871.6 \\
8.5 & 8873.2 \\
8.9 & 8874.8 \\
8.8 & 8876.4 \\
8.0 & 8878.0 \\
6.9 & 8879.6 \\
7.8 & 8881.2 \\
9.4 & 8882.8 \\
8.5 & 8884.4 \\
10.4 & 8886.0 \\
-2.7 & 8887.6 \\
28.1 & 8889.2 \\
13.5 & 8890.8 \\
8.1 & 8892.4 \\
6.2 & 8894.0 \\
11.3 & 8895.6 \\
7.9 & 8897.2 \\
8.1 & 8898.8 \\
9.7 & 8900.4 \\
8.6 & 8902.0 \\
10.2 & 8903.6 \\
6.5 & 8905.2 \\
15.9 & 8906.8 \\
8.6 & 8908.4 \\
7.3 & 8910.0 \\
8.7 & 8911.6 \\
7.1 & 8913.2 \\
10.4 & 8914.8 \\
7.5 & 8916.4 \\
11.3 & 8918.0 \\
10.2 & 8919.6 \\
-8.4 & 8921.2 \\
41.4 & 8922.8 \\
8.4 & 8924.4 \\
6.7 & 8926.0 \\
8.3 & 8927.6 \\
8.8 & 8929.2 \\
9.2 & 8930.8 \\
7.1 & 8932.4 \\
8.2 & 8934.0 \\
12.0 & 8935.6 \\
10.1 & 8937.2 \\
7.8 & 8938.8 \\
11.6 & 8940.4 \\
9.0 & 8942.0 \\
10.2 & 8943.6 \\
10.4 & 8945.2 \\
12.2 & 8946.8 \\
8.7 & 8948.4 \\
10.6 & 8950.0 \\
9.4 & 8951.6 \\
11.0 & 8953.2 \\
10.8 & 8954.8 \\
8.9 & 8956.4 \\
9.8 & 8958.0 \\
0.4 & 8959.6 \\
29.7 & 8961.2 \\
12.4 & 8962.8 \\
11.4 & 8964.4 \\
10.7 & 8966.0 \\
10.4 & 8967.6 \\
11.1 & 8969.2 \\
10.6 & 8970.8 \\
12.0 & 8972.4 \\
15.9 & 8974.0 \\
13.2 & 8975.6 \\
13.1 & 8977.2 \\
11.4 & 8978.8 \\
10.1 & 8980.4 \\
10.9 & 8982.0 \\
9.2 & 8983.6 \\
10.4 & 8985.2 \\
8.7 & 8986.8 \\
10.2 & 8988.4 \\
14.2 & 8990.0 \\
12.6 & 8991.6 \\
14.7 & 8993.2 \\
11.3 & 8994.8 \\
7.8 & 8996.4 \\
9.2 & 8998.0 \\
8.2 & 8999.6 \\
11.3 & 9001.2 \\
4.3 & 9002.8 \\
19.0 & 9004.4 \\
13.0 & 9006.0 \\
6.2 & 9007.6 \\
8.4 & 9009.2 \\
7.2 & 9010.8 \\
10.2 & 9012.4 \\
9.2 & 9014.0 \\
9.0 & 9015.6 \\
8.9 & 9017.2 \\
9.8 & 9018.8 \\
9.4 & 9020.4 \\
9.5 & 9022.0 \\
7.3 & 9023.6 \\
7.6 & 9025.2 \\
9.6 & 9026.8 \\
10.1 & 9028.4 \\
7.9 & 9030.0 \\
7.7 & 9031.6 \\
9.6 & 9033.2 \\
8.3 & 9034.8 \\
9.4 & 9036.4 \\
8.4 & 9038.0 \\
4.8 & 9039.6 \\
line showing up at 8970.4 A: C III]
